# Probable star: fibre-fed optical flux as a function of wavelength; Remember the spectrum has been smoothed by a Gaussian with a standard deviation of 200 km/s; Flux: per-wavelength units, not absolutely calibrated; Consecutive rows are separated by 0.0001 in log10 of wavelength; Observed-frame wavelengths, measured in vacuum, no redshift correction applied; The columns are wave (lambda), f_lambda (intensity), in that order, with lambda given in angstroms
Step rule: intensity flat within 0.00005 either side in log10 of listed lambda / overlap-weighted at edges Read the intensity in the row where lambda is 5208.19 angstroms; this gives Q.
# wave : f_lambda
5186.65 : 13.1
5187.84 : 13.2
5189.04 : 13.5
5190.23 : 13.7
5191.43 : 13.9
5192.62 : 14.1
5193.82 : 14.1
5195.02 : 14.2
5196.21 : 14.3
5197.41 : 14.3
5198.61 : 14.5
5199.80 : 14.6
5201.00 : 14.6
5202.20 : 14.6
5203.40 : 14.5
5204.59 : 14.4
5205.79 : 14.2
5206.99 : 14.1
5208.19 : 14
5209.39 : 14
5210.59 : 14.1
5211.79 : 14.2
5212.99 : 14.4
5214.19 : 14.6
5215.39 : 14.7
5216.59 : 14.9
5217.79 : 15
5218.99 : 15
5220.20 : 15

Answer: 14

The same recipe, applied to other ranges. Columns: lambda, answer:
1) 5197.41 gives 14.3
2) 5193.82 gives 14.1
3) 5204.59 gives 14.4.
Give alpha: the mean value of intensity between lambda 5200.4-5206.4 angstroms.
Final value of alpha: 14.5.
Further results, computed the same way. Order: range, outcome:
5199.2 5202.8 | 14.6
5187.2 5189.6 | 13.3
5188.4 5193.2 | 13.8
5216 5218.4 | 15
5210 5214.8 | 14.3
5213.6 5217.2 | 14.7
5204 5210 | 14.1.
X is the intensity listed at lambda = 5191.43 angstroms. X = 13.9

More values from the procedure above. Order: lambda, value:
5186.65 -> 13.1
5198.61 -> 14.5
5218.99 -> 15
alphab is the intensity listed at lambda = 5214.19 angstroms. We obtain 14.6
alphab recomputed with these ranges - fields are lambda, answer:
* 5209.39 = 14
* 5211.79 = 14.2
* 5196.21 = 14.3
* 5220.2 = 15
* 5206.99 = 14.1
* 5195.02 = 14.2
